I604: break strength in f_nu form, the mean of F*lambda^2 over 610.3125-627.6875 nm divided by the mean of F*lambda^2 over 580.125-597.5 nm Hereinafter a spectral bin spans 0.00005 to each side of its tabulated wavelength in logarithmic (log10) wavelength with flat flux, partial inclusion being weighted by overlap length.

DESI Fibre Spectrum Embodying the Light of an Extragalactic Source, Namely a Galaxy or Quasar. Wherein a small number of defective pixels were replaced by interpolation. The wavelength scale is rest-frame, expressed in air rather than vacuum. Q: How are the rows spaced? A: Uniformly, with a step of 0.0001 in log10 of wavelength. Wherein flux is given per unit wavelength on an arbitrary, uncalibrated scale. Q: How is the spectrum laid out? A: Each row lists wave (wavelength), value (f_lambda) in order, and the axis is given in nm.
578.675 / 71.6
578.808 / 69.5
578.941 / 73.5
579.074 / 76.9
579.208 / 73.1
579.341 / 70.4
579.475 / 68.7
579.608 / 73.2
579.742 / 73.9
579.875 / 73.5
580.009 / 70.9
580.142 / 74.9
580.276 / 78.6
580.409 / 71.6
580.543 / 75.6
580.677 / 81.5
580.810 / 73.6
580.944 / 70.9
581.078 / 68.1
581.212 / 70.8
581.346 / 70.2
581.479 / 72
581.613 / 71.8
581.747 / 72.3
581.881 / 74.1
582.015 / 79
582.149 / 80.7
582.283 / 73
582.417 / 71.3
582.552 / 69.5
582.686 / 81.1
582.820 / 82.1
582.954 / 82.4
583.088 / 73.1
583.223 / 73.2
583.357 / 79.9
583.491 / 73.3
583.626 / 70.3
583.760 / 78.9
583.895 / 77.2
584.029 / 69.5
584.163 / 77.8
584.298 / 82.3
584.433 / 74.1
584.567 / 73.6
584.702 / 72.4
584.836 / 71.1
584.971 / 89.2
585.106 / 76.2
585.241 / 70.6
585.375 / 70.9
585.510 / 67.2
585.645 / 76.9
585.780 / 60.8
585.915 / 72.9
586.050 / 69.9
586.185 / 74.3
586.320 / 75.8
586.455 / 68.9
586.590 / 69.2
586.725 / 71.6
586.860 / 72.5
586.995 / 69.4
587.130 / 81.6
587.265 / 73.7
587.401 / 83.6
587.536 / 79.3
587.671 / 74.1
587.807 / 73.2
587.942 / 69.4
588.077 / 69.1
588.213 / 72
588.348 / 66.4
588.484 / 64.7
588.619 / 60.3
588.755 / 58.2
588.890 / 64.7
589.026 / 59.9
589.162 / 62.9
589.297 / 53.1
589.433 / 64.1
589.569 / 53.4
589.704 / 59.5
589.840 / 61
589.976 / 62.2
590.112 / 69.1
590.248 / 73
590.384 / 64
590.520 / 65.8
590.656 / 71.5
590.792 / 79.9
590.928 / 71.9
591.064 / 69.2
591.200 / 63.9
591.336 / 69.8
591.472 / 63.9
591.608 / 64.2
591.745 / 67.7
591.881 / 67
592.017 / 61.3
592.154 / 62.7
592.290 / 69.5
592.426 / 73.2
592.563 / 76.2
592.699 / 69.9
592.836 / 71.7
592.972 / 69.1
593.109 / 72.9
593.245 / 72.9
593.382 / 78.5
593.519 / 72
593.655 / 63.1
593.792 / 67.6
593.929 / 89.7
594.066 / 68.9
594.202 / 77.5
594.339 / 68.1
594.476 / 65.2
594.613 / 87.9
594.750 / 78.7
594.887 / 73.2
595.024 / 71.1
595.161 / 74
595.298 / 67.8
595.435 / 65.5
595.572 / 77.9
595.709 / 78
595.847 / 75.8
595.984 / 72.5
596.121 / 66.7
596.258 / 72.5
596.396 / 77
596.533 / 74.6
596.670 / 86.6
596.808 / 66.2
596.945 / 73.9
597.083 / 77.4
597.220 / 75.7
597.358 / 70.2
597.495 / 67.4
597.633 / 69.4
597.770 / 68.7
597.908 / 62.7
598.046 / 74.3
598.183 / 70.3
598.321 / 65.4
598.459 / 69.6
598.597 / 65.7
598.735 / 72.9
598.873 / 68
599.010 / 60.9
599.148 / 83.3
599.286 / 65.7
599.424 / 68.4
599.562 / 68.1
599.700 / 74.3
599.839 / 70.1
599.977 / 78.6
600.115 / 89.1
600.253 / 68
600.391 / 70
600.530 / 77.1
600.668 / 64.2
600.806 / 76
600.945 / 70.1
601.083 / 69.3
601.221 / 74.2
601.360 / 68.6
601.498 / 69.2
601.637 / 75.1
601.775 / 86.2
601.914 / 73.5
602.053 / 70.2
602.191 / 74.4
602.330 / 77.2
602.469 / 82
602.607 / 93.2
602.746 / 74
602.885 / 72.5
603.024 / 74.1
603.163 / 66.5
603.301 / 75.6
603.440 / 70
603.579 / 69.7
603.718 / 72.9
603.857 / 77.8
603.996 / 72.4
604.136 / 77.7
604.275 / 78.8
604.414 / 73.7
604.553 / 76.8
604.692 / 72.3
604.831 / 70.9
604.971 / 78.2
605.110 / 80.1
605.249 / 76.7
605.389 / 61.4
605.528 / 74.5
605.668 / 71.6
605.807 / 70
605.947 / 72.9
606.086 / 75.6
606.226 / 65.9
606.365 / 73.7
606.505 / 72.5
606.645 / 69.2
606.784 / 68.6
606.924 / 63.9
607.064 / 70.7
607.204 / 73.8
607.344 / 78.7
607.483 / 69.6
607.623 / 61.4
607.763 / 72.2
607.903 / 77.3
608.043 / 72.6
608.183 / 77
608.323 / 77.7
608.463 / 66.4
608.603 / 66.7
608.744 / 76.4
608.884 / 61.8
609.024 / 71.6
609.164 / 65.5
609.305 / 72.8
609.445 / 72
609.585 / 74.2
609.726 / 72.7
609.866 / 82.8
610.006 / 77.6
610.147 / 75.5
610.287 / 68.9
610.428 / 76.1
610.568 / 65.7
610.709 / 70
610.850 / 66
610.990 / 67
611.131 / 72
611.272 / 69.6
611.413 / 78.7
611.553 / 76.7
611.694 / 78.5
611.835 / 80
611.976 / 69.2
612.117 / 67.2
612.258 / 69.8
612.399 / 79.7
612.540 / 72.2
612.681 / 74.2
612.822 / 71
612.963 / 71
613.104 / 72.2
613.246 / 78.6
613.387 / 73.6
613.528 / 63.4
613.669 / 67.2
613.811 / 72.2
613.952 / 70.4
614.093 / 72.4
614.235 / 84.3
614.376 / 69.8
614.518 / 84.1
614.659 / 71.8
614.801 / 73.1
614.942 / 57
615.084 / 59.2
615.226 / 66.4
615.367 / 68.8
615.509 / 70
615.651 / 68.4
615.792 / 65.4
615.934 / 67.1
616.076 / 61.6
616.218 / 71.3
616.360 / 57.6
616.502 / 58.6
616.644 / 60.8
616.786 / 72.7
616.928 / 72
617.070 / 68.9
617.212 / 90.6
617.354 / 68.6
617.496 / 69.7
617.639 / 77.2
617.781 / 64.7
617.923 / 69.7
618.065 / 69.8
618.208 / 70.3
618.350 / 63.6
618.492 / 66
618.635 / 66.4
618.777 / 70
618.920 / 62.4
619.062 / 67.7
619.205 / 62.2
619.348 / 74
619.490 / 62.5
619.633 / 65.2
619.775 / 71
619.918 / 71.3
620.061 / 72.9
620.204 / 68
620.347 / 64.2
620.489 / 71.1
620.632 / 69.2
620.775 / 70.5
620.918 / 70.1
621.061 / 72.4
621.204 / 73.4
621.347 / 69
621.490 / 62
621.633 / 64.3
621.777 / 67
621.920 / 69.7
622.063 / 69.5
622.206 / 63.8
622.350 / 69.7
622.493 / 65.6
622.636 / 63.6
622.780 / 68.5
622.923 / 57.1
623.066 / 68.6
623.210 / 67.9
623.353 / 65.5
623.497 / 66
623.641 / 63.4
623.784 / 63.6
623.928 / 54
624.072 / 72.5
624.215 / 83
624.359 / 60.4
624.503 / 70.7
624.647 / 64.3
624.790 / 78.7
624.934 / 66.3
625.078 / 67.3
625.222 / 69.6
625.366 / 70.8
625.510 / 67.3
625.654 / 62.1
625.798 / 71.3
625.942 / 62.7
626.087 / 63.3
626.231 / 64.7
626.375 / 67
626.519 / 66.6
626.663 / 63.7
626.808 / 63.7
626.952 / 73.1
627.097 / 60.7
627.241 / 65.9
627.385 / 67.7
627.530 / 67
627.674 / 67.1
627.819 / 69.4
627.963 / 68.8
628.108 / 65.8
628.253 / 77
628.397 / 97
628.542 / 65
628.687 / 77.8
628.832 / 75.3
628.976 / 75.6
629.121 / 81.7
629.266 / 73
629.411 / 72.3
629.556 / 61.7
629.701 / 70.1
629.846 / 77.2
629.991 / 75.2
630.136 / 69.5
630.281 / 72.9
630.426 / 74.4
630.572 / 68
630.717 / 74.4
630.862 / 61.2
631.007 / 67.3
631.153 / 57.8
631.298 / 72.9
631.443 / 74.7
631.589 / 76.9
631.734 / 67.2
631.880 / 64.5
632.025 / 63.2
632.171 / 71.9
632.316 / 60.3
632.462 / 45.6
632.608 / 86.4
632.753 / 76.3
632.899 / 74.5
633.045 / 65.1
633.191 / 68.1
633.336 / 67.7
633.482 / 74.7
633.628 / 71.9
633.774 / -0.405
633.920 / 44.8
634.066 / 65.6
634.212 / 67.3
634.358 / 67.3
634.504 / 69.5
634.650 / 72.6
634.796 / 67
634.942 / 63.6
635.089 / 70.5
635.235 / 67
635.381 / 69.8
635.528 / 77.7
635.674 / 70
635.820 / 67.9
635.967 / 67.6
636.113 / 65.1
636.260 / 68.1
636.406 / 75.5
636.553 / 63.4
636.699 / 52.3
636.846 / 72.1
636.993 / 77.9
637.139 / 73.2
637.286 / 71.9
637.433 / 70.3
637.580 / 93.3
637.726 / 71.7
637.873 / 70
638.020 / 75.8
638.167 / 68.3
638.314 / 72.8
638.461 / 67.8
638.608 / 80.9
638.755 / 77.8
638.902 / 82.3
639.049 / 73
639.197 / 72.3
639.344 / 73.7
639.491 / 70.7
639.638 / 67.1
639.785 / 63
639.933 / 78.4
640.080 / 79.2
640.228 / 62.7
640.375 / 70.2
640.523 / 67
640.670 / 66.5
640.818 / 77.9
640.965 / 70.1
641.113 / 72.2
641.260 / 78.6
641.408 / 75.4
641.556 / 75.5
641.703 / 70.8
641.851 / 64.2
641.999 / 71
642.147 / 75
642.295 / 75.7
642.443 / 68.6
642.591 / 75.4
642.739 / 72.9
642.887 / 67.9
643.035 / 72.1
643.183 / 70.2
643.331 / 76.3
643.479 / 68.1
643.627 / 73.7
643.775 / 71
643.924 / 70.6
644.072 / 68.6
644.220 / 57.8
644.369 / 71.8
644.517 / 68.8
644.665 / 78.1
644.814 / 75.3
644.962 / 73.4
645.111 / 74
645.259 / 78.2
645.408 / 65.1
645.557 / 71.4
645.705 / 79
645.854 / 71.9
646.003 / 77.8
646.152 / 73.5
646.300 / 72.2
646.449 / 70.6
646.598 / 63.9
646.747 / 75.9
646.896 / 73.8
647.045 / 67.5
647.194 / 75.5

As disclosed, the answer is 1.06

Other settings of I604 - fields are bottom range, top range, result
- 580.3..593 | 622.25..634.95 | 1.10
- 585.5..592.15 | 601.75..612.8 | 1.14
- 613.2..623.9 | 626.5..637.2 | 1.05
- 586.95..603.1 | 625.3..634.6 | 1.07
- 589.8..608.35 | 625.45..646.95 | 1.10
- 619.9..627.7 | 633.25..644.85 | 1.09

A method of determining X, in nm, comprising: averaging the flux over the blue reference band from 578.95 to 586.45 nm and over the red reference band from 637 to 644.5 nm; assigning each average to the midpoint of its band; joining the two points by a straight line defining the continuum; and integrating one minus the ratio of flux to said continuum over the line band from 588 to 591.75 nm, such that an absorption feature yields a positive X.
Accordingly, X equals 0.44 nm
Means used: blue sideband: 74.1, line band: 65.2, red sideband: 72.2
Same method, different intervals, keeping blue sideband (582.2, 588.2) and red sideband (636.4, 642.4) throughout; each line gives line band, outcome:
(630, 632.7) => 0.152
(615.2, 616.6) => 0.148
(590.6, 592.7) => 0.147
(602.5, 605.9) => -0.034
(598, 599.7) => 0.097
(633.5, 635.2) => 0.279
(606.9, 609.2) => 0.076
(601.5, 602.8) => -0.077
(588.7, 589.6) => 0.174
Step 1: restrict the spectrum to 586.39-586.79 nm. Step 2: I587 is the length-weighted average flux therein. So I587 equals 69.9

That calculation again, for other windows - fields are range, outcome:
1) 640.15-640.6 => 66.7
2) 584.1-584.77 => 76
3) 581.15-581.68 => 71.3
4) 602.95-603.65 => 71.2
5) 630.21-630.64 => 71.7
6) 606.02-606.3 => 70.8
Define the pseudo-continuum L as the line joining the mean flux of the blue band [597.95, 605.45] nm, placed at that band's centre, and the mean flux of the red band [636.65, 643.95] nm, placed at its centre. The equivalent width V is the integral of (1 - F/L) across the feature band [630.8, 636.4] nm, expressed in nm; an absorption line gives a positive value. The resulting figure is 0.49 nm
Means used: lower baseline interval 73.2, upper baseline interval 72.4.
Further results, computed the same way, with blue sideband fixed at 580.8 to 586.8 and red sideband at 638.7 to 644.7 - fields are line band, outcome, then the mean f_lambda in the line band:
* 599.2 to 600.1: 0.013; 72.2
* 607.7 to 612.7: 0.019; 72.6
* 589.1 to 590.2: 0.191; 60.9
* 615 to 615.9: 0.079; 66.3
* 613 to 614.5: -0.001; 72.8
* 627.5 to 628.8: -0.015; 73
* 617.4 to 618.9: 0.084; 68.5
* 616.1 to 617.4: 0.069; 68.8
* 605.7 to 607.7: 0.069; 70.5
